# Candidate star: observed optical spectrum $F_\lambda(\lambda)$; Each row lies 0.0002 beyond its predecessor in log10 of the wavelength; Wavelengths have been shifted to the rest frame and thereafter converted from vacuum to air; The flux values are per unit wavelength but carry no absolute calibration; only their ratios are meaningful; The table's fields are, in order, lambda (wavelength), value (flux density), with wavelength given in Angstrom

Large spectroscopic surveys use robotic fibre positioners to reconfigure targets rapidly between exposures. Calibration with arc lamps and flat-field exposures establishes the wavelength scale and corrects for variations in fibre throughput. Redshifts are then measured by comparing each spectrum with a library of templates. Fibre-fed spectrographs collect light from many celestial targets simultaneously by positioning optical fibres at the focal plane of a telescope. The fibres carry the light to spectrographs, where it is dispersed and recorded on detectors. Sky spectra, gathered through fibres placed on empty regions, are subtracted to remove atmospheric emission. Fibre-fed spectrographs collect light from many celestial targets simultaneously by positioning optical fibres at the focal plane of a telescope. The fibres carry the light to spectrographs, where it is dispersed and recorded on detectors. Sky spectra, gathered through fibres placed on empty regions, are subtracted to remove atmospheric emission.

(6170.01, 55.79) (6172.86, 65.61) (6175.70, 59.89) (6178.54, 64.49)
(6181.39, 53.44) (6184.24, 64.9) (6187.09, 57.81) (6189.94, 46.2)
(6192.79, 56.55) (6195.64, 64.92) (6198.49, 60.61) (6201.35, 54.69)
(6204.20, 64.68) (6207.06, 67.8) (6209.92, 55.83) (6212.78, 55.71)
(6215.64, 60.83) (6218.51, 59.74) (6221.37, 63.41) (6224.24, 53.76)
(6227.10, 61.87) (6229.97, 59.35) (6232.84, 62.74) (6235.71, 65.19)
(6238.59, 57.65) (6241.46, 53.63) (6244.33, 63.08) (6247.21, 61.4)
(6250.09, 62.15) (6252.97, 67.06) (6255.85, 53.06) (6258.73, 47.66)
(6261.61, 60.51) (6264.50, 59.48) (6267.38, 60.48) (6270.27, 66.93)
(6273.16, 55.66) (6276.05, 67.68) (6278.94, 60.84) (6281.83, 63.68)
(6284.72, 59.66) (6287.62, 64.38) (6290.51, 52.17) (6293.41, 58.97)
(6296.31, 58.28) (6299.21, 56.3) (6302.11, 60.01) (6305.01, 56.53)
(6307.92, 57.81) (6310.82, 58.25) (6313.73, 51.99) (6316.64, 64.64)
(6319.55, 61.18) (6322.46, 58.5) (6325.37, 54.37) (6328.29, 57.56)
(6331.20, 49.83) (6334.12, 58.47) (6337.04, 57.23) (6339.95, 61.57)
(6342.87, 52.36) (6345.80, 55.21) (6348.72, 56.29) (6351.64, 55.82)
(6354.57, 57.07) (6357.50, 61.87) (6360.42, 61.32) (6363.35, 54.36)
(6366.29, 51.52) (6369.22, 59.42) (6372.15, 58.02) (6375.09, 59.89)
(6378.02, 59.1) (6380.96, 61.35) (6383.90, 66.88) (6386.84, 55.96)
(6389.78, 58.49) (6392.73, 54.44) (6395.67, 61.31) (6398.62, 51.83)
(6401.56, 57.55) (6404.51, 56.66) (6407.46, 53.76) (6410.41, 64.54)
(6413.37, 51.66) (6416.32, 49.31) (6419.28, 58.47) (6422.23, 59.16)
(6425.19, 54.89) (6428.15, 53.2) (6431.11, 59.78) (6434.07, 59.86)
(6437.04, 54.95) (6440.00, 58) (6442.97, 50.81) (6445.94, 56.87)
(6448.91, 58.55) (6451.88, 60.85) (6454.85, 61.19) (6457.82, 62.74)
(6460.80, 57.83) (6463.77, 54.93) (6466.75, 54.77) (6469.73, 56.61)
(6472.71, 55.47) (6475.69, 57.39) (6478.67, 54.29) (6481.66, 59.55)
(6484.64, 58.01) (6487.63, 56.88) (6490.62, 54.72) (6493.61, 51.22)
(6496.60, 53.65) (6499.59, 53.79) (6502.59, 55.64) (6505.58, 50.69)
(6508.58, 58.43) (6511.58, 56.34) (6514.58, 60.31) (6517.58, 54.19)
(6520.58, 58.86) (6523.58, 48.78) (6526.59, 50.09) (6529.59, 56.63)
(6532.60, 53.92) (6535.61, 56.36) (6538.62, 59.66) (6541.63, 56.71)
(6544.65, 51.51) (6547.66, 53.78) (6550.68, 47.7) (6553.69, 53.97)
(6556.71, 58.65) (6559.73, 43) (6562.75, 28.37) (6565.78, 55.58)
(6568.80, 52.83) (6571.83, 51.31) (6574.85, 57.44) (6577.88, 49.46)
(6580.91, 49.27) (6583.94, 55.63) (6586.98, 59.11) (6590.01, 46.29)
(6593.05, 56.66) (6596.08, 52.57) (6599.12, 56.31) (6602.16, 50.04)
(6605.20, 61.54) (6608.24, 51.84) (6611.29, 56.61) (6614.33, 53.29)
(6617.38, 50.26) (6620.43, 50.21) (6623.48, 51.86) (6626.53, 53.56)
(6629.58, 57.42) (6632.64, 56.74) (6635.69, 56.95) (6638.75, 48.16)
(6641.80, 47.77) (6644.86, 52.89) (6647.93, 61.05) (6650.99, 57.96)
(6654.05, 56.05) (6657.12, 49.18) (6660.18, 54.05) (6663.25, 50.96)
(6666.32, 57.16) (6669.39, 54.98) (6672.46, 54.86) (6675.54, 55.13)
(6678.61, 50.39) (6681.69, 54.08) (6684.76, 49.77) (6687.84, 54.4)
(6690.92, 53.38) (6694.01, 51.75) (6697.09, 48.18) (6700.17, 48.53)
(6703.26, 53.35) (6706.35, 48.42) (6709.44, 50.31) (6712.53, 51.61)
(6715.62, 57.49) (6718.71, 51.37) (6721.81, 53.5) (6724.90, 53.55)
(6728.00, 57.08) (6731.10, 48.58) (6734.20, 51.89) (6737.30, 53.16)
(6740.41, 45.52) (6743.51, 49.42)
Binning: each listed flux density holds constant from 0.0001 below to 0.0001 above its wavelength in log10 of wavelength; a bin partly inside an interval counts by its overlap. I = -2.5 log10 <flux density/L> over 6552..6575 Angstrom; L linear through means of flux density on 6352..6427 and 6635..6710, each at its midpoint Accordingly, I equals 0.10 mag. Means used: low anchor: 57.5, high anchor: 52.8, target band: 49.7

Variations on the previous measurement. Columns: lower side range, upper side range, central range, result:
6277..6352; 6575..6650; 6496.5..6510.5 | 0.01 mag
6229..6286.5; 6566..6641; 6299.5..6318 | 0.03 mag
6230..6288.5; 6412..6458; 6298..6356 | 0.04 mag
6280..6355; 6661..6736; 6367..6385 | -0.06 mag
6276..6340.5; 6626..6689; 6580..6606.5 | 0.01 mag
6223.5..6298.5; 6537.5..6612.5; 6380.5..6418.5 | -0.01 mag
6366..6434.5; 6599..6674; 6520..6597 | 0.06 mag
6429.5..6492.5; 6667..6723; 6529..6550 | 0.01 mag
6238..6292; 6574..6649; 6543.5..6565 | 0.13 mag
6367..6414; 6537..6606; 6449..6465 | -0.06 mag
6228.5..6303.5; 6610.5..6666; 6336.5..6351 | 0.04 mag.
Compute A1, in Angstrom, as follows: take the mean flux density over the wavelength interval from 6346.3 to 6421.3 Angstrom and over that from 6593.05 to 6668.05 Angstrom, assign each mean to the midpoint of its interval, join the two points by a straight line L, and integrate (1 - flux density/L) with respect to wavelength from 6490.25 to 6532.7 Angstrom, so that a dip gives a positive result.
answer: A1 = 0.9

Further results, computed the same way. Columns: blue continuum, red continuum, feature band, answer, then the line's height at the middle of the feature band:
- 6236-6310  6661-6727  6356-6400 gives -0.5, 57.8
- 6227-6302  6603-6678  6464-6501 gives 0.7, 56.6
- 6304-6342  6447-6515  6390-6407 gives 0.2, 57.1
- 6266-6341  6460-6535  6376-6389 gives -0.7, 57.5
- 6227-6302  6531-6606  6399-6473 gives -1.4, 55.8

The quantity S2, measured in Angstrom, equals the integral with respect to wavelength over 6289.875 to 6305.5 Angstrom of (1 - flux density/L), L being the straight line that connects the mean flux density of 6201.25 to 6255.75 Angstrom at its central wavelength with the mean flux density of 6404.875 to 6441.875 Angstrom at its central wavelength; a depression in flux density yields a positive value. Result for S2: 0.5 Angstrom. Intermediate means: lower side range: 60.5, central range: 57.3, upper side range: 56.4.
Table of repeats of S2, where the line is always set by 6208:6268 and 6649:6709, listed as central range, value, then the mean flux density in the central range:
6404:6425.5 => 0.2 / 56.1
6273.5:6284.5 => -0.8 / 62.8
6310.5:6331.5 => 0.3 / 57.4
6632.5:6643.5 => 0.3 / 51.9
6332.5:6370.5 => 0.4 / 57.1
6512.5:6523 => -0.3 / 56.9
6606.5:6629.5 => 0.3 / 52.9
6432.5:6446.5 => 0.1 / 56.1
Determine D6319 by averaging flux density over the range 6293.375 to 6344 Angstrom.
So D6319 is 57.4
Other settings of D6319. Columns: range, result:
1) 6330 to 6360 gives 56.8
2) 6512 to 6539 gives 55.3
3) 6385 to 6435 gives 56.6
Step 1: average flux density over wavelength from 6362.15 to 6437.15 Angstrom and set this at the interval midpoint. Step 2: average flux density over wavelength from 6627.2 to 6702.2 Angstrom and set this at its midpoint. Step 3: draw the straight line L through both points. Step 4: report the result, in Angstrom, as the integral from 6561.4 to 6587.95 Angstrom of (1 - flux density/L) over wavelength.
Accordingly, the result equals 1.8 Angstrom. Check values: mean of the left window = 57.2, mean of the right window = 53.4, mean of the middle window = 51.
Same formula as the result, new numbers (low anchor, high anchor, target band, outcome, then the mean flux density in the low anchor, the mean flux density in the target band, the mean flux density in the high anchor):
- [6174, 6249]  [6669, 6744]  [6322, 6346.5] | 0.73 Angstrom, 59.7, 56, 52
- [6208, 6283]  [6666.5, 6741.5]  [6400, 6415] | 0.14 Angstrom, 60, 56.7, 52.3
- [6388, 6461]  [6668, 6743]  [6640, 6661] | -0.40 Angstrom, 57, 54.1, 52.1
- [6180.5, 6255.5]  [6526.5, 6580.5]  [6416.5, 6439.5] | -0.77 Angstrom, 59.8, 56.8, 52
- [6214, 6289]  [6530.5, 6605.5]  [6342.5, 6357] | 0.50 Angstrom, 60.4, 56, 52.6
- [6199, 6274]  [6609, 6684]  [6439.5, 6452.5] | 0.01 Angstrom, 59.8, 56.7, 53.8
